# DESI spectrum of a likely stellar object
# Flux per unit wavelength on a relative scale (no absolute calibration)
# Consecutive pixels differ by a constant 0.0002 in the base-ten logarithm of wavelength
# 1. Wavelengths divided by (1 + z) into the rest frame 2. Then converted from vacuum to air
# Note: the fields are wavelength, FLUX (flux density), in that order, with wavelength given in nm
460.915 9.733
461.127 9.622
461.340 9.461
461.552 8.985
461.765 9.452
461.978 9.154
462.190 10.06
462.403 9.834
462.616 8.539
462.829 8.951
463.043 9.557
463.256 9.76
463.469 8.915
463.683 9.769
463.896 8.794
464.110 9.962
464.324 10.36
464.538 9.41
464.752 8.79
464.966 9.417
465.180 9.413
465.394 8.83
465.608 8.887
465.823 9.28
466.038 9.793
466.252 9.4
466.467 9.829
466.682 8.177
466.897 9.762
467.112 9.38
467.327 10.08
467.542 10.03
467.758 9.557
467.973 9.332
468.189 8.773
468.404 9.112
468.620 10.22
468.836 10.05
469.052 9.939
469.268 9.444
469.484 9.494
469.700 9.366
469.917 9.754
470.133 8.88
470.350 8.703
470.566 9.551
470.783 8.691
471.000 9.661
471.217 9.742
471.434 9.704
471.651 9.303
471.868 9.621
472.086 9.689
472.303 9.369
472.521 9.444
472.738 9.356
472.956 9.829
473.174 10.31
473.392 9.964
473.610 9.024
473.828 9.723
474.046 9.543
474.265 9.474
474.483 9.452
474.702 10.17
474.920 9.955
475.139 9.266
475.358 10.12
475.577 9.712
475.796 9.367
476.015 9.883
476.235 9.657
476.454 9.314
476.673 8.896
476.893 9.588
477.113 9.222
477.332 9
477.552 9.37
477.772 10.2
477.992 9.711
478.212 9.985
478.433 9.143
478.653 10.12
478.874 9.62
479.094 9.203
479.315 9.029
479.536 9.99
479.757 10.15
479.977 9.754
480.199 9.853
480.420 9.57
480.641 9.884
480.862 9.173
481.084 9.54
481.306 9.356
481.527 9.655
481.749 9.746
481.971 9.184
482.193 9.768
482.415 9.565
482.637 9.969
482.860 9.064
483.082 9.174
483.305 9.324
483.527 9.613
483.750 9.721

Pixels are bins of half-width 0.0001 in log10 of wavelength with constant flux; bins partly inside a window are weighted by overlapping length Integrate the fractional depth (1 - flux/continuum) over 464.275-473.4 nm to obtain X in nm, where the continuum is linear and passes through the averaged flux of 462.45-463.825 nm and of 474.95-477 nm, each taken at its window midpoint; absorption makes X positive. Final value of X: -0.08 nm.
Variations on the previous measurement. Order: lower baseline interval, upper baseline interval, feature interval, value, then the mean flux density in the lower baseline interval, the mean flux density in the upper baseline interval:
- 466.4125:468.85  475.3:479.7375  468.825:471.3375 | 0.026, 9.5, 9.56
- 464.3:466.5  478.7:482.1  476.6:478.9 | 0.002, 9.35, 9.59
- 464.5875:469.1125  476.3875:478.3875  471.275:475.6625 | -0.093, 9.43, 9.47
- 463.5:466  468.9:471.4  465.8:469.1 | -0.058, 9.35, 9.41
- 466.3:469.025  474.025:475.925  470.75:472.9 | 0.028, 9.53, 9.68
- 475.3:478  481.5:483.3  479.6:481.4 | -0.032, 9.52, 9.49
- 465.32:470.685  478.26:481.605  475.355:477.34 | 0.018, 9.43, 9.61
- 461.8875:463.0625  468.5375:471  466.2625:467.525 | -0.010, 9.34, 9.46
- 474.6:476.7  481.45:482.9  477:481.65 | 0.010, 9.66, 9.58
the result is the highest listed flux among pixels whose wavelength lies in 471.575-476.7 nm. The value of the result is 10.31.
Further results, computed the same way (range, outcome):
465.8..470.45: 10.22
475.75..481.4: 10.2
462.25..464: 9.834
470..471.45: 9.742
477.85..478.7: 10.12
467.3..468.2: 10.08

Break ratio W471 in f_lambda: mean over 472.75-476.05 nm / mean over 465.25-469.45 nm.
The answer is 1.02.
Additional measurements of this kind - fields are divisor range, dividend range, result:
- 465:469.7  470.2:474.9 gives 1.01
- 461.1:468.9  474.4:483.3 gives 1.02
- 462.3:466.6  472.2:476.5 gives 1.03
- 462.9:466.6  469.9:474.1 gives 1.01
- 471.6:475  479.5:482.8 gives 1.00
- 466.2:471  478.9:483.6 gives 1.01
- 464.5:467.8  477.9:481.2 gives 1.03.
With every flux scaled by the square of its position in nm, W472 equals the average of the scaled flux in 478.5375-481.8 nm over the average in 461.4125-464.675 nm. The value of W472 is 1.10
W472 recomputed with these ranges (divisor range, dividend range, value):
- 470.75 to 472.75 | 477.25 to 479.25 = 1.04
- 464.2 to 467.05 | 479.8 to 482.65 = 1.10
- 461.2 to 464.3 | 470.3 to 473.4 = 1.05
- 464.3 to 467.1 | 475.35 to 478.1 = 1.07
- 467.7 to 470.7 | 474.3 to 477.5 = 1.04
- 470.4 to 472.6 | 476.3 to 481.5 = 1.04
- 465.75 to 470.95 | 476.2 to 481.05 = 1.06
